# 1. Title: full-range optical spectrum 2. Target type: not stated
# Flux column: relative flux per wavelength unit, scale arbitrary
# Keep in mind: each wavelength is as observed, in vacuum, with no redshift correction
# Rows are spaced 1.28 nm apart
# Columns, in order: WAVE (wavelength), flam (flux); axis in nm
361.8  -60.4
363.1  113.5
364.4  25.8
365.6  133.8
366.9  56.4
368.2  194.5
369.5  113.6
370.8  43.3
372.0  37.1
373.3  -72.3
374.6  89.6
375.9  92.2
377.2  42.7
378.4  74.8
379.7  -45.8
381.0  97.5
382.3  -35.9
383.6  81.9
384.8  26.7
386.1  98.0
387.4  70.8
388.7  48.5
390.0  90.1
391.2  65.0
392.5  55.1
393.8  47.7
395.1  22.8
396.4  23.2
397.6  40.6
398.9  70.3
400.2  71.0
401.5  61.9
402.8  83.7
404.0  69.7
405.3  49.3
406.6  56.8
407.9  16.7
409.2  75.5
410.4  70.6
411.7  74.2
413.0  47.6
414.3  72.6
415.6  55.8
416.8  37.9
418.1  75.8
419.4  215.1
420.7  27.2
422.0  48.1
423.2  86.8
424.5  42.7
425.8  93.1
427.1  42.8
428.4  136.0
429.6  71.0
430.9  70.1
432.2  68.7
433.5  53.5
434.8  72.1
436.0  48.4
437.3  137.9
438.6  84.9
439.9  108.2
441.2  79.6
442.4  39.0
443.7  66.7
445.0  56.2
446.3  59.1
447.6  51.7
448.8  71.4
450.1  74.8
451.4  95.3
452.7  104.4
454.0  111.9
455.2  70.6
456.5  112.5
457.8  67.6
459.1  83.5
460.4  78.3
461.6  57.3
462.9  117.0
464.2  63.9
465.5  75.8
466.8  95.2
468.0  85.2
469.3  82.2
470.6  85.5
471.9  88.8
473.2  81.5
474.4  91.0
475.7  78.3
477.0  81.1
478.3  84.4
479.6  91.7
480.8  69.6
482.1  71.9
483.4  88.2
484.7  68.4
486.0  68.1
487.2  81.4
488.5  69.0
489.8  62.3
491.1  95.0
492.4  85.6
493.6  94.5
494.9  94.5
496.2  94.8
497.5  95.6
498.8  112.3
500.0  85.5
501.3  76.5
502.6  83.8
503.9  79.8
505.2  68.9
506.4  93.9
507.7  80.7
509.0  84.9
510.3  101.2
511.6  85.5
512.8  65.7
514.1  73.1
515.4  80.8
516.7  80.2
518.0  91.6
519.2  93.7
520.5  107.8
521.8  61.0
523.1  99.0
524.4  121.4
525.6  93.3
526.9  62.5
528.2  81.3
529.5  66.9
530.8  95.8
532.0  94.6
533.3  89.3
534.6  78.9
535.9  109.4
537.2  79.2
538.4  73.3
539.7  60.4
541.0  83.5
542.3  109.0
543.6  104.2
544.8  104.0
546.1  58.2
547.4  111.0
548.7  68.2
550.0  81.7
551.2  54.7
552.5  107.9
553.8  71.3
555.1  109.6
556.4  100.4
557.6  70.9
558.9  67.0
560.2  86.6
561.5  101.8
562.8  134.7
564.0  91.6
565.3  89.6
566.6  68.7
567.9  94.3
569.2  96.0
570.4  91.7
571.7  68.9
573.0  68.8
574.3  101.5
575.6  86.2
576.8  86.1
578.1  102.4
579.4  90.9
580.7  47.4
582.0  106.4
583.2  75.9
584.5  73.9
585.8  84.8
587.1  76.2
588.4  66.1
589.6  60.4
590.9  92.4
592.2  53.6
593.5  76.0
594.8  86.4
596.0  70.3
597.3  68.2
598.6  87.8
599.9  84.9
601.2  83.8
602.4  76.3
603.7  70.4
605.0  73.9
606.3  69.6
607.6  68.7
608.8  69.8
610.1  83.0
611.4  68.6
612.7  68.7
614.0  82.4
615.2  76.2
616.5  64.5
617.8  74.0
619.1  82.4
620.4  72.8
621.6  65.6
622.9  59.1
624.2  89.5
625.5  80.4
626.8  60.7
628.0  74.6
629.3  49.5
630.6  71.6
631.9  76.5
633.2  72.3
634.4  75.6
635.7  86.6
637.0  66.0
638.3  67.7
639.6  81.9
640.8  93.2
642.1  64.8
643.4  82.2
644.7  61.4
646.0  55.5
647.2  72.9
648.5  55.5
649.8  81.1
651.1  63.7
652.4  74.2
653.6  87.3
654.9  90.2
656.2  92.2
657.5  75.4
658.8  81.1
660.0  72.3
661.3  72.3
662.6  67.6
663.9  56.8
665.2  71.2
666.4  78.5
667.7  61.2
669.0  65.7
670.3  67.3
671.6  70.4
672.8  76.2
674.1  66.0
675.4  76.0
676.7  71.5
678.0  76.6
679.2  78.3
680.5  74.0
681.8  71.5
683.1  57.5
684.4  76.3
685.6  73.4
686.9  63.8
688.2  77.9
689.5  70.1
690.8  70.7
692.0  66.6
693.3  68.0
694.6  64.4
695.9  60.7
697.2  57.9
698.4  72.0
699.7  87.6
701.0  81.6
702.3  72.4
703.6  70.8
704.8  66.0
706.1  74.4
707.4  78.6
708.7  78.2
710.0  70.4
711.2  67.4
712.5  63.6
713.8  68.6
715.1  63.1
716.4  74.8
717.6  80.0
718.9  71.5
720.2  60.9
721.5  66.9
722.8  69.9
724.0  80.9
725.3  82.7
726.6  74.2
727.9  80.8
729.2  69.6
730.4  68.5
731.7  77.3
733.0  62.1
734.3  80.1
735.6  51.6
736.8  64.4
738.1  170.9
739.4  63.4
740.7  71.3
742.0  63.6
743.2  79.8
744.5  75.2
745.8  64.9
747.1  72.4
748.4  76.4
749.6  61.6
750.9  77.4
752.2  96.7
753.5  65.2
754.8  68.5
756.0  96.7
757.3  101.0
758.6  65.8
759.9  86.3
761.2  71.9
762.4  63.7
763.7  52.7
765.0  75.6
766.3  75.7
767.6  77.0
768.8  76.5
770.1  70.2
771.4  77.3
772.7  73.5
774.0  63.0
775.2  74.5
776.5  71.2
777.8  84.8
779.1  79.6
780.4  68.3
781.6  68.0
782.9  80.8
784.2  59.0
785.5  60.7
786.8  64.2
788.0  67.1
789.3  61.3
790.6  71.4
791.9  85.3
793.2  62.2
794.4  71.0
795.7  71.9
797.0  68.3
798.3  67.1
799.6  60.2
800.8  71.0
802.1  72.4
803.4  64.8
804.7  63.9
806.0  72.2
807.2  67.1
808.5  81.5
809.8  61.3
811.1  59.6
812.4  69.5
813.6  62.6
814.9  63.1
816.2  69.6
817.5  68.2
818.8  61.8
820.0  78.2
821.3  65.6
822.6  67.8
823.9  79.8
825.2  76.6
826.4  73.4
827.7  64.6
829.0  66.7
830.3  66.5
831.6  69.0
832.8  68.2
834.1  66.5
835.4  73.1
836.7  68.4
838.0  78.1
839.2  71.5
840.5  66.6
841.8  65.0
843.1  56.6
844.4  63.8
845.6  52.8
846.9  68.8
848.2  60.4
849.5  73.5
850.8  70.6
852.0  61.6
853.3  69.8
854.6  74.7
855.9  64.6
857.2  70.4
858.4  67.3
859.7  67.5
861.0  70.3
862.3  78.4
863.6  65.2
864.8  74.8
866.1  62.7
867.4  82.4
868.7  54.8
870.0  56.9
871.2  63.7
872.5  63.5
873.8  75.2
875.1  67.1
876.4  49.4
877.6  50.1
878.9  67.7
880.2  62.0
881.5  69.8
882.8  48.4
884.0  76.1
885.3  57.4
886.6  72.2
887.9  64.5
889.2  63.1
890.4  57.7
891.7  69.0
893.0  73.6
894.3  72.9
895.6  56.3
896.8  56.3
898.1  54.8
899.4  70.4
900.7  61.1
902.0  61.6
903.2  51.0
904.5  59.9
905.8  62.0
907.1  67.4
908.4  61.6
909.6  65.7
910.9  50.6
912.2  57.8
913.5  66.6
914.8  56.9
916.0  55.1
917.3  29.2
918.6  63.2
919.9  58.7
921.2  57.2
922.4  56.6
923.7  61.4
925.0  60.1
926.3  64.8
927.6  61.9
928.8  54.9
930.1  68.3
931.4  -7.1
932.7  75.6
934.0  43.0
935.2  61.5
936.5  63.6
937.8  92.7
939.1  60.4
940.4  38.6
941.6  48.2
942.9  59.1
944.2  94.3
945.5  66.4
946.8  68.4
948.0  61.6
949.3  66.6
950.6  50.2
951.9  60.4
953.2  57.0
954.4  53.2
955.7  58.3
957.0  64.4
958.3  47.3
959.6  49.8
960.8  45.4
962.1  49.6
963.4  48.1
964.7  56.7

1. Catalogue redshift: 0.12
